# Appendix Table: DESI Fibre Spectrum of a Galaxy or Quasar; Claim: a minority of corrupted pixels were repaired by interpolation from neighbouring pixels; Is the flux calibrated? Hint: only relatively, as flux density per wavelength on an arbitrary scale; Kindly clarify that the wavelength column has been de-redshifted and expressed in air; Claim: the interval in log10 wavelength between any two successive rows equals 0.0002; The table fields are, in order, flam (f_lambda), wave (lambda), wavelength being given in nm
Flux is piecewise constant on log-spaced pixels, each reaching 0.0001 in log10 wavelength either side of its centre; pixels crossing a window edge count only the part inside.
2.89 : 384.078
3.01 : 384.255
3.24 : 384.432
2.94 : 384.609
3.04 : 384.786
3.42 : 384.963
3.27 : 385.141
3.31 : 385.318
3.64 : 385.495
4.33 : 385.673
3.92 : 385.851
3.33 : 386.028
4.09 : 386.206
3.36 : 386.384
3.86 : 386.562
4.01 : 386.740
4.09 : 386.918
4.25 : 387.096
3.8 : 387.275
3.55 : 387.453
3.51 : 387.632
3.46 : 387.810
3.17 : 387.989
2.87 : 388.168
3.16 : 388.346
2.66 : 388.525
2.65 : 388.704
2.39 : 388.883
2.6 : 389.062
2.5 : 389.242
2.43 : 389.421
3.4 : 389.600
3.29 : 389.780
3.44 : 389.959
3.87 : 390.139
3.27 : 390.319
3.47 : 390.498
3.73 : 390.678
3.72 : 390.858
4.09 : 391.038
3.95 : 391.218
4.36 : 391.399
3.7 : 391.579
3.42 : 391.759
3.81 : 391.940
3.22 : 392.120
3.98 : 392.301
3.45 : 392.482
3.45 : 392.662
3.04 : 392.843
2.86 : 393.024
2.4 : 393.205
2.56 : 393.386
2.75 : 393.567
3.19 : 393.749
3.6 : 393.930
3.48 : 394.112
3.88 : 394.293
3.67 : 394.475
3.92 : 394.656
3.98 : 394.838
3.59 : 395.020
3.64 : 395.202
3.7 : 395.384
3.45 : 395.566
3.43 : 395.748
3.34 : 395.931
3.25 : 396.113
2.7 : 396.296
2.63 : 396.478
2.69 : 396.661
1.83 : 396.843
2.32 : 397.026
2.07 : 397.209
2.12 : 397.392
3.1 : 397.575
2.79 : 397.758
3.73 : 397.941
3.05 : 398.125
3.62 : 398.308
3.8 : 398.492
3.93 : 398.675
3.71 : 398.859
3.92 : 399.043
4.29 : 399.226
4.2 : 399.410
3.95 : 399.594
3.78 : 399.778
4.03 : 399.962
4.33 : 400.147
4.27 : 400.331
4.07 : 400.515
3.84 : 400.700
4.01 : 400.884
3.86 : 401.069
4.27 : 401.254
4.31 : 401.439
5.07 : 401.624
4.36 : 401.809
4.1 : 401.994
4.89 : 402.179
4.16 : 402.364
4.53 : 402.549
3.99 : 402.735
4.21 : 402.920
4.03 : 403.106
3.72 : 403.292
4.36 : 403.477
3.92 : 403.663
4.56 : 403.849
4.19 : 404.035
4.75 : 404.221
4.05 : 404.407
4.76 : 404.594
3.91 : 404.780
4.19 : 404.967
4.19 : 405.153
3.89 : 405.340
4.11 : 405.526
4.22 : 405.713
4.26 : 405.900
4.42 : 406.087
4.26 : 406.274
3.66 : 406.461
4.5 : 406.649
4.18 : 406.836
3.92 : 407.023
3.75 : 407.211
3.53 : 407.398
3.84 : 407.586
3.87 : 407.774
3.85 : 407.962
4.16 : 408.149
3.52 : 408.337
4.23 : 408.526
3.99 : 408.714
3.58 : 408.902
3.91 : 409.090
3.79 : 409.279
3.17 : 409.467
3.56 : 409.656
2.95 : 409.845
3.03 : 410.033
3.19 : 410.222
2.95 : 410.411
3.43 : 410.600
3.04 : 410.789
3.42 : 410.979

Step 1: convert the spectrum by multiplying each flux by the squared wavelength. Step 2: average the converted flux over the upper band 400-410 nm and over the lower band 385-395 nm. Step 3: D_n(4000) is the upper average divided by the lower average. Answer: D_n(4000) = 1.3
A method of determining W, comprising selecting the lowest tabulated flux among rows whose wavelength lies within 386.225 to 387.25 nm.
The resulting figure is 3.36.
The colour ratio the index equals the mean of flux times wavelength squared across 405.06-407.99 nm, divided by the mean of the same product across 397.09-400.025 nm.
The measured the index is 1.20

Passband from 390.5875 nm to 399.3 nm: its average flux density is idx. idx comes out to 3.35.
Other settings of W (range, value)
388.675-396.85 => 1.83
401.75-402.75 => 3.99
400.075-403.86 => 3.72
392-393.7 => 2.4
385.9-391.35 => 2.39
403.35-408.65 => 3.52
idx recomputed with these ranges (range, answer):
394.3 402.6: 3.65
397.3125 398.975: 3.33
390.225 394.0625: 3.43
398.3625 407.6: 4.14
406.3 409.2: 3.91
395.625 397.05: 2.81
